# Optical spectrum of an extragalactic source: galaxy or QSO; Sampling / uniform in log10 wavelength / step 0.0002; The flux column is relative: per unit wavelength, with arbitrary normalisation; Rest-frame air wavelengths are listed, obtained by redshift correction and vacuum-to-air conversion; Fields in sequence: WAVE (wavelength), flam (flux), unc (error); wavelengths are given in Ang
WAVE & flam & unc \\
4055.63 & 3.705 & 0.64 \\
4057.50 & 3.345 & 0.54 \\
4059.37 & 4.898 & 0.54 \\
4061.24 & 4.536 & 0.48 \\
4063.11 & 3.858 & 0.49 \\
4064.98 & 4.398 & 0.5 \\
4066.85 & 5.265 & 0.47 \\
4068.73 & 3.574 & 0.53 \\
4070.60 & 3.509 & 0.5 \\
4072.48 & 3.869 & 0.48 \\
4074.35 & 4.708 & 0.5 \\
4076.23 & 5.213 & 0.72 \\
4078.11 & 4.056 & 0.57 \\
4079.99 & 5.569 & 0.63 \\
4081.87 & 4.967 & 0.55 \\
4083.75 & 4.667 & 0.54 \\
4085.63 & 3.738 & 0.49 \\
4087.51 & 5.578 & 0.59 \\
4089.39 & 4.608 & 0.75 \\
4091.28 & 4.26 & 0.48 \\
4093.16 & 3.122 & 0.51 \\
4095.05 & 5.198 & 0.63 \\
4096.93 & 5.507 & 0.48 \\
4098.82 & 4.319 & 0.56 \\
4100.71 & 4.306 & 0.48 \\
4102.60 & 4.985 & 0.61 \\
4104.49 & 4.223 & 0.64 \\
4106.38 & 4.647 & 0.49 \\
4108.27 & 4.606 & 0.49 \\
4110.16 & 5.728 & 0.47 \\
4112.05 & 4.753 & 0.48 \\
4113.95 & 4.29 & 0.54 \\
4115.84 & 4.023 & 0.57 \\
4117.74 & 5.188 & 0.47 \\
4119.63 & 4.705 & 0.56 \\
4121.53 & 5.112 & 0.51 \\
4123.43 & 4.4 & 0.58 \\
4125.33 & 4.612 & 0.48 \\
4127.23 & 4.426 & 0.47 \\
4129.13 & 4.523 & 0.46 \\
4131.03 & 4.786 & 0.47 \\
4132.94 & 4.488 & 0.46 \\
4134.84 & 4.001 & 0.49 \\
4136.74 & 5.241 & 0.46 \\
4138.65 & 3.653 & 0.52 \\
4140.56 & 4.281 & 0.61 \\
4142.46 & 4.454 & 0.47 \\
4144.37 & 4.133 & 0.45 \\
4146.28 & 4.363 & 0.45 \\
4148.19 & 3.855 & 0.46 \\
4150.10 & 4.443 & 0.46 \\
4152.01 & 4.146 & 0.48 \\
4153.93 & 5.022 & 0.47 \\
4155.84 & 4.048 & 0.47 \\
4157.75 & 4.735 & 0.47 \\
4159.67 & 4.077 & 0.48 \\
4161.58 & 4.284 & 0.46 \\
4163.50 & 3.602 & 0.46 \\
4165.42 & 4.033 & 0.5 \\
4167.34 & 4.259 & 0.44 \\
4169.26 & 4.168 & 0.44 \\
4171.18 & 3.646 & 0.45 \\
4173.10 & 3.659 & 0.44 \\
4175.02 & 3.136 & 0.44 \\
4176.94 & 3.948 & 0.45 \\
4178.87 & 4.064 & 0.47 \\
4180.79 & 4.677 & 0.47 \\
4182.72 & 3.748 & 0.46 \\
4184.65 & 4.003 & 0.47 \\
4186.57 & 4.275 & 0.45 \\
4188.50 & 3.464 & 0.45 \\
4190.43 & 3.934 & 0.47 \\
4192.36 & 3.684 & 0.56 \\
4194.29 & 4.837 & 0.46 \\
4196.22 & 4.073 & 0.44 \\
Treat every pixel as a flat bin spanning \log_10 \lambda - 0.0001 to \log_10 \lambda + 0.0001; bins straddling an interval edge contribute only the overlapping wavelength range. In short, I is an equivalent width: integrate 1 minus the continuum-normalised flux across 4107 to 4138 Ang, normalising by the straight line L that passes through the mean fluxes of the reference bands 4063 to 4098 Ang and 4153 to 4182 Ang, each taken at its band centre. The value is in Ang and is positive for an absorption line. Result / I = -2.6 Ang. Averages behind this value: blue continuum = 4.52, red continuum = 4.09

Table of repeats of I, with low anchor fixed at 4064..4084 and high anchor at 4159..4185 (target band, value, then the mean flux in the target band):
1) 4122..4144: -1.44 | 4.45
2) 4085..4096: -0.04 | 4.44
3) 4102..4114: -1.26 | 4.78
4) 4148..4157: -0.64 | 4.35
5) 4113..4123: -0.91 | 4.65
